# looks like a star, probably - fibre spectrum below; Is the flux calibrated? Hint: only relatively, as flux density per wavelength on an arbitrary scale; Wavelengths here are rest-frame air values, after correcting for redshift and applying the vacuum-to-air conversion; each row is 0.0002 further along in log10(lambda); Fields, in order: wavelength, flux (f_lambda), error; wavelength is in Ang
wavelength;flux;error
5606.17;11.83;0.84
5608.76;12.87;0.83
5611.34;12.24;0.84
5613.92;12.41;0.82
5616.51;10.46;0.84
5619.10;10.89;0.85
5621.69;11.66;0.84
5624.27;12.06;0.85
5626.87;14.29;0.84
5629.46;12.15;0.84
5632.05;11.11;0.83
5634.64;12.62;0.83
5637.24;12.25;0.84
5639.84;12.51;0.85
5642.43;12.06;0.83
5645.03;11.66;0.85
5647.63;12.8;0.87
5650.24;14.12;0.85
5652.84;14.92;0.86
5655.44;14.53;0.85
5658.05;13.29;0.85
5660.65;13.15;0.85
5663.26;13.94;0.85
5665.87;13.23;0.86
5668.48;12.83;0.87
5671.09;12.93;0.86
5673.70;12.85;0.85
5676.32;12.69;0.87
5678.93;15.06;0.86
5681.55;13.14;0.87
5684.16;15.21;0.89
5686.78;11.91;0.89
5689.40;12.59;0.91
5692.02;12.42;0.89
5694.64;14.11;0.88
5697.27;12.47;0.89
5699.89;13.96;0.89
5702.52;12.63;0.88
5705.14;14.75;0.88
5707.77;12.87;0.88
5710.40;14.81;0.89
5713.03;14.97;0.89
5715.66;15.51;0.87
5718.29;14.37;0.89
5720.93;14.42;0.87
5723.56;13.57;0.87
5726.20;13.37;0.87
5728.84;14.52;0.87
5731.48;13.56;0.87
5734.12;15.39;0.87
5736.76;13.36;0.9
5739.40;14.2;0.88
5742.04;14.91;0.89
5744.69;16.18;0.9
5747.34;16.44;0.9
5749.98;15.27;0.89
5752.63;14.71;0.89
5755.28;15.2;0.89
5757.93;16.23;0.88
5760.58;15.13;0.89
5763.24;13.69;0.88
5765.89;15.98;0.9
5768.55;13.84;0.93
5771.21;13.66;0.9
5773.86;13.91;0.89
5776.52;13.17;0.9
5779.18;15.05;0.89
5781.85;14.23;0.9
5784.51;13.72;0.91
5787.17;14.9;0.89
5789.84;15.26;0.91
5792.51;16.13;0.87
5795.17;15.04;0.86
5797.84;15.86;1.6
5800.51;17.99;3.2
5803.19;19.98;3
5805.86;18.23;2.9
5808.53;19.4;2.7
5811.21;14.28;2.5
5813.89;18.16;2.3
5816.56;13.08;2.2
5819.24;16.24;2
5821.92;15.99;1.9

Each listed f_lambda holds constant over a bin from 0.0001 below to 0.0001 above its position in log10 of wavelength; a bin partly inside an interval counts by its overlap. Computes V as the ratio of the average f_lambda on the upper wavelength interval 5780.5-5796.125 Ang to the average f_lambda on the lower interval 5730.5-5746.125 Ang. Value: 1.02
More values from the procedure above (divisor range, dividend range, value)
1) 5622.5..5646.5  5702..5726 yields 1.16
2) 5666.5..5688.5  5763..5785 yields 1.07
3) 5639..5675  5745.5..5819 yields 1.17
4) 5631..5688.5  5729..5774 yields 1.13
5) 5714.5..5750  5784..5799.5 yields 1.05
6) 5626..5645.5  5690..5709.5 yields 1.08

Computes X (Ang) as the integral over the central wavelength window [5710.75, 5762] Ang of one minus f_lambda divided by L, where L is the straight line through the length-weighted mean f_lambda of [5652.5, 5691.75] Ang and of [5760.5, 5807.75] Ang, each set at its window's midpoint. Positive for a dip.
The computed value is -0.9 Ang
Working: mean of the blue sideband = 13.4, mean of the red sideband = 15.4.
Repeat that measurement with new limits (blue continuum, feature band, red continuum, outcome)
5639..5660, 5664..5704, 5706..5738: 1.5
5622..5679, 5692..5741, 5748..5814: 0.9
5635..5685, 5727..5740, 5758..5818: 0.3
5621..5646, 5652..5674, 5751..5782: -1.3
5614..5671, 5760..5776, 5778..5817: 1.3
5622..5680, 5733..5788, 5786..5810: 4.2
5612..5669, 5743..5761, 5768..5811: -0.9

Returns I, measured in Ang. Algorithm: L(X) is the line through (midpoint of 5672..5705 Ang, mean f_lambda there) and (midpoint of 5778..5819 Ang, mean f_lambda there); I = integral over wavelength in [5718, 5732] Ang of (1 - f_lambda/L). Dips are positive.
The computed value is 0.26 Ang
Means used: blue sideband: 13.3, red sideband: 16.1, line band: 14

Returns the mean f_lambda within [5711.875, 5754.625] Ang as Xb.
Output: 14.7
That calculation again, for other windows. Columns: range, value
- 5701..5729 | 14.1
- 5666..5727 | 13.6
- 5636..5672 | 13.2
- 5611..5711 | 13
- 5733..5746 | 14.8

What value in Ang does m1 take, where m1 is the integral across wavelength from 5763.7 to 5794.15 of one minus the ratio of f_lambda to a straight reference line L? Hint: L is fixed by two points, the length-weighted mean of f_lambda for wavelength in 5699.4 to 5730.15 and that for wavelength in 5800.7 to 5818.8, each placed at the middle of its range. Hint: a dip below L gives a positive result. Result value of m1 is 3.2 Ang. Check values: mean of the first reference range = 14.1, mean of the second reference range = 17.2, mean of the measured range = 14.5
